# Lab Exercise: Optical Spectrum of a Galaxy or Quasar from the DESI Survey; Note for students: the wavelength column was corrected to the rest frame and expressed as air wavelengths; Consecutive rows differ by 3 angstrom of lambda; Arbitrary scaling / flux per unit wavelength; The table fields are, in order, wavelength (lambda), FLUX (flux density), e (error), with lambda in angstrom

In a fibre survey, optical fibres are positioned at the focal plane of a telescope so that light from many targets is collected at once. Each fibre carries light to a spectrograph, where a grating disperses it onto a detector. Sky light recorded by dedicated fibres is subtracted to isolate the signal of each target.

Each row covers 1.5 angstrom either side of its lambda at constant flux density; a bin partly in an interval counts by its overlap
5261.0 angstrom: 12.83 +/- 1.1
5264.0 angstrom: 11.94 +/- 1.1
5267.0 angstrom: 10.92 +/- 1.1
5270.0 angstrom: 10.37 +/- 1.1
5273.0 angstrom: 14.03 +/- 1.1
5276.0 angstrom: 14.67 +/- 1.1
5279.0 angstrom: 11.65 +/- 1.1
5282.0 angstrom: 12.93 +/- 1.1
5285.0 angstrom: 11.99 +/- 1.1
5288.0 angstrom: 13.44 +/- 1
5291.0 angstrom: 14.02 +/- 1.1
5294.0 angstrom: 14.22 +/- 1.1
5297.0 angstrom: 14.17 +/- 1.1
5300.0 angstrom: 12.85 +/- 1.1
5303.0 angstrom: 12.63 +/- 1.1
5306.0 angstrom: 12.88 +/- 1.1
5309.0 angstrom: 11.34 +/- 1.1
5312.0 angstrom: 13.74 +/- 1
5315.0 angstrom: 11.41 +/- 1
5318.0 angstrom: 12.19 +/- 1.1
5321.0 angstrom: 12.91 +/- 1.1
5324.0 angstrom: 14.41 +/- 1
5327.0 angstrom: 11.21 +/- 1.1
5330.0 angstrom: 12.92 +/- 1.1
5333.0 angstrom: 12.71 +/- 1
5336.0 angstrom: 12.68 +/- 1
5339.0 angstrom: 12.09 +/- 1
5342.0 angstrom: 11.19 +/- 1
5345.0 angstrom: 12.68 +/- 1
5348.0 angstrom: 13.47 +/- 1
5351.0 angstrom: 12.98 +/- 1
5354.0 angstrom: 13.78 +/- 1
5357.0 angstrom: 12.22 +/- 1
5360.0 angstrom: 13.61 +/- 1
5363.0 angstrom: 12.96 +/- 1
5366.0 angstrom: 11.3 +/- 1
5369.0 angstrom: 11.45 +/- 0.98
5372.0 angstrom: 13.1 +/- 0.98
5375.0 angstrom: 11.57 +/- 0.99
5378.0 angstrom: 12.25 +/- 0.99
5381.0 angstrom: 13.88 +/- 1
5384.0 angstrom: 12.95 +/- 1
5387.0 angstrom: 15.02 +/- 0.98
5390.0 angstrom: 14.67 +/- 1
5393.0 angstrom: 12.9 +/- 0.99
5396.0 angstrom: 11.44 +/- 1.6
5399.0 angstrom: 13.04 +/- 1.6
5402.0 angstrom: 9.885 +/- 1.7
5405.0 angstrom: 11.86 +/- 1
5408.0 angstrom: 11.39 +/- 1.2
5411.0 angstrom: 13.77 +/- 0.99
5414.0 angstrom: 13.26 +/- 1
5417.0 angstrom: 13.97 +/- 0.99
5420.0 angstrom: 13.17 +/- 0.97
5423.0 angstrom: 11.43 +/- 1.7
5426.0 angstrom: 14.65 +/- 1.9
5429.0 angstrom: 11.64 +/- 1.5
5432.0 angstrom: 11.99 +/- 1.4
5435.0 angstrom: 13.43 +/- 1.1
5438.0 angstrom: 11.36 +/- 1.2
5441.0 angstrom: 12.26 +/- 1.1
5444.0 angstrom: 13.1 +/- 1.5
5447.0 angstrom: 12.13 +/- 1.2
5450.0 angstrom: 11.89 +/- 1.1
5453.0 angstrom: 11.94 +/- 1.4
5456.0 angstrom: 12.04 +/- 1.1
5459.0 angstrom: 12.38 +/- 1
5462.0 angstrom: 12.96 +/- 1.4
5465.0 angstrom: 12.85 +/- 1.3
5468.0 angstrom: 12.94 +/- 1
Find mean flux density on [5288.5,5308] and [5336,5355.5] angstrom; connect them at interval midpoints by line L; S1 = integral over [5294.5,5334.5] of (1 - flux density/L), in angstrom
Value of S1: 1.2 angstrom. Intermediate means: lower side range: 13.4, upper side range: 12.7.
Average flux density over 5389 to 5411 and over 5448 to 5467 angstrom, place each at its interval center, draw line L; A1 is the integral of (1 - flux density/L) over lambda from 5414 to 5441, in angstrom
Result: -0.94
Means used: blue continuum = 12.2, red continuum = 12.4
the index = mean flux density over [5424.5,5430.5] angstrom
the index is 13.1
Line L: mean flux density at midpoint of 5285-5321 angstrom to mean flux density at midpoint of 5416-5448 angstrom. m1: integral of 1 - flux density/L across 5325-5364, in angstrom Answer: 0.5 angstrom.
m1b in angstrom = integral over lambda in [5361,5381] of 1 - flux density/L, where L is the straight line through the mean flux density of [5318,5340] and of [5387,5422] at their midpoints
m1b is 0.70 angstrom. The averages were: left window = 12.7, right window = 12.8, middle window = 12.3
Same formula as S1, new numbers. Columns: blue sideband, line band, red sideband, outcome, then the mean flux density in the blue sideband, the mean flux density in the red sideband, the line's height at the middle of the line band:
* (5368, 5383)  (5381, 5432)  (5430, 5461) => -1.8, 12.5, 12.3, 12.4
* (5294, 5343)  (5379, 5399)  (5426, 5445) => -1.4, 12.6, 12.5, 12.5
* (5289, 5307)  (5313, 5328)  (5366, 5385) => 0.8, 13.5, 12.4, 13.2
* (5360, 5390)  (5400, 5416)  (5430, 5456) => 0.5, 12.9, 12.2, 12.6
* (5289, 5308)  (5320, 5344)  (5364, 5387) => 1.0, 13.4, 12.5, 13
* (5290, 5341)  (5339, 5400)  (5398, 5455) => -0.9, 12.8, 12.4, 12.6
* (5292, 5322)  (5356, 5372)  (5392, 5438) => 0.3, 12.9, 12.5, 12.7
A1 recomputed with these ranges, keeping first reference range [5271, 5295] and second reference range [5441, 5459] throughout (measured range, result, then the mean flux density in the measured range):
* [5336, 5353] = 0.5 angstrom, 12.5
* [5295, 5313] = 0.3 angstrom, 12.9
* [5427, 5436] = 0.0 angstrom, 12.4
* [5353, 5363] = -0.3 angstrom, 13.1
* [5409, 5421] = -1.0 angstrom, 13.5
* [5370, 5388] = -0.5 angstrom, 13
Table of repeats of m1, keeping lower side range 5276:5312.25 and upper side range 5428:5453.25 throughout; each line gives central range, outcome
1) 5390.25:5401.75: 0.0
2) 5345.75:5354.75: -0.4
